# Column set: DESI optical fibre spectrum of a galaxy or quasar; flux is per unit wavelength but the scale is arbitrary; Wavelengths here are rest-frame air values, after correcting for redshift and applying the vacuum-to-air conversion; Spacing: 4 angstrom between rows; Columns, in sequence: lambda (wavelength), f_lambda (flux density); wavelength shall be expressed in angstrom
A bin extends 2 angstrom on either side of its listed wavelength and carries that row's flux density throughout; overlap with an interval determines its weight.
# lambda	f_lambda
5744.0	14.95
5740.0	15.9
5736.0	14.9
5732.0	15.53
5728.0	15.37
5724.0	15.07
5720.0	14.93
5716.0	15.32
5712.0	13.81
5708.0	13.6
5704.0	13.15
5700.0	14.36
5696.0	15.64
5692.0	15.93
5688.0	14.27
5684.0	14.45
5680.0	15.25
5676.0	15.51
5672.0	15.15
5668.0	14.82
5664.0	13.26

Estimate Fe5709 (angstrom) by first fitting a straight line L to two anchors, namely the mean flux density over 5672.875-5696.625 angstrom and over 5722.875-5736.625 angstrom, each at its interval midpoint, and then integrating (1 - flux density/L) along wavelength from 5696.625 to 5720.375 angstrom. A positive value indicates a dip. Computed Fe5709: 1.5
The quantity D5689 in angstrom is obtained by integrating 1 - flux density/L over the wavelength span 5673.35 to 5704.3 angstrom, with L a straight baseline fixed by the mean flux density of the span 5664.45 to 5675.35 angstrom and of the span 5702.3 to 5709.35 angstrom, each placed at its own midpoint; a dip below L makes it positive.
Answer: -1.9 angstrom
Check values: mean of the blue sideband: 14.8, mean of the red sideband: 13.4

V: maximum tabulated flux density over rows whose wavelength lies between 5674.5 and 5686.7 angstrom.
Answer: 15.51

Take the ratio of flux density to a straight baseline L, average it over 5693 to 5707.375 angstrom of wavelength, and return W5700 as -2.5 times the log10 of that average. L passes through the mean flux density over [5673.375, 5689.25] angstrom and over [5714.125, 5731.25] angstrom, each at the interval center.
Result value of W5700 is 0.046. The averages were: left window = 14.9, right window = 15.2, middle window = 14.4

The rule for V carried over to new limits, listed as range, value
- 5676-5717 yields 15.93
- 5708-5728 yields 15.37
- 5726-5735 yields 15.53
